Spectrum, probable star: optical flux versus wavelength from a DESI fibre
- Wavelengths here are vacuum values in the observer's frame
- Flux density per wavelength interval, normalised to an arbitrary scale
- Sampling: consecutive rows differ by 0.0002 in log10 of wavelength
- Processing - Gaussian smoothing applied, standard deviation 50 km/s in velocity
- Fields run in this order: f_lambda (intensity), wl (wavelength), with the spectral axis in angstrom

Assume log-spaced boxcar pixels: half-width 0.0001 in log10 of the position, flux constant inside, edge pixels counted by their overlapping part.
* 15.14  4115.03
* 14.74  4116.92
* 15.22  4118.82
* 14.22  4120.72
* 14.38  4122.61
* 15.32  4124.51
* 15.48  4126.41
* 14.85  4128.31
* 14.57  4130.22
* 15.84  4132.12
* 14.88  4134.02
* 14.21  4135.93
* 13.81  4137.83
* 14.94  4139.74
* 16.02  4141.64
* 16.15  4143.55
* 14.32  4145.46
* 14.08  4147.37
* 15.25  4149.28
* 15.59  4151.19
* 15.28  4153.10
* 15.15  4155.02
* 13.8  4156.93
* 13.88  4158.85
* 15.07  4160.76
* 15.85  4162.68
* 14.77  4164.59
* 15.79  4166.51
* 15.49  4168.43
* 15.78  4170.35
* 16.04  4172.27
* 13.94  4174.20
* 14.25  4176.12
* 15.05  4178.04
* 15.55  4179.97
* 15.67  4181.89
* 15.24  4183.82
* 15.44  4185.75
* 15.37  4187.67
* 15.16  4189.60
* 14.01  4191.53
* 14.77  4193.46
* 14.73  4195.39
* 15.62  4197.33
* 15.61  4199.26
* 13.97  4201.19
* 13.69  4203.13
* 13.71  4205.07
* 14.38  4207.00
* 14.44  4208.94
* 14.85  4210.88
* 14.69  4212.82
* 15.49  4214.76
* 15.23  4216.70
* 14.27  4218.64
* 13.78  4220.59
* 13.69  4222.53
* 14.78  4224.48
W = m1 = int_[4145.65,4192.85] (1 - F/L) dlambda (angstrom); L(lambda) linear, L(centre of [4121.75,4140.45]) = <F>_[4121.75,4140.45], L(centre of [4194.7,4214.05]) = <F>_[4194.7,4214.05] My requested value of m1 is -1.1 angstrom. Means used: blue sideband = 14.8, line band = 15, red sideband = 14.6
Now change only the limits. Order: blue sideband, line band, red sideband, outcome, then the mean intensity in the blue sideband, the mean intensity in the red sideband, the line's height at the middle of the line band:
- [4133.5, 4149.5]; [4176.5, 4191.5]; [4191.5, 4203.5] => -0.5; 14.8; 14.7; 14.7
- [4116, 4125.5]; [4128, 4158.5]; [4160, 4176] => 0.2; 14.8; 15.3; 15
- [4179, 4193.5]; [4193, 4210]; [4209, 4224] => 0.4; 15.2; 14.6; 14.9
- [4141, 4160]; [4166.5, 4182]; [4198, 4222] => -0.5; 14.9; 14.5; 14.8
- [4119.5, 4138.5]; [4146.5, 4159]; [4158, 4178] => 0.2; 14.8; 15.1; 15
